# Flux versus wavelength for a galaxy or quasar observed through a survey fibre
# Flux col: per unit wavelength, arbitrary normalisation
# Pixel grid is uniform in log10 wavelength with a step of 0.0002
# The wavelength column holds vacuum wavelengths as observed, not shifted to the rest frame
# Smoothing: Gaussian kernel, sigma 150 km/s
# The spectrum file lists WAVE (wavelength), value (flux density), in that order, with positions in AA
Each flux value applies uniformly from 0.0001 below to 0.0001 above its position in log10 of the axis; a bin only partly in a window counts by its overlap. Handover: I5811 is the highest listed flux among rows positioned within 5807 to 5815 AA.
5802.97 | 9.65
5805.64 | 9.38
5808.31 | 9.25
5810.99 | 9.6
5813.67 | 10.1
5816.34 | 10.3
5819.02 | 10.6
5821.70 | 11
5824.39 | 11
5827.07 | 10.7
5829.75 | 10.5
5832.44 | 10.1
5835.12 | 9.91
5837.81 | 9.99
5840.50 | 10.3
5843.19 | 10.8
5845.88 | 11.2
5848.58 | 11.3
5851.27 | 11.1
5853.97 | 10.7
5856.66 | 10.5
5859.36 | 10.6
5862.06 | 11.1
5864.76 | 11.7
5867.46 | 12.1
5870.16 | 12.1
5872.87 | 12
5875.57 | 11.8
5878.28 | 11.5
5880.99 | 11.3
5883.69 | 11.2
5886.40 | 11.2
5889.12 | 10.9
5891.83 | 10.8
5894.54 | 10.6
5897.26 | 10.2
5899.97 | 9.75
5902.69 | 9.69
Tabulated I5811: 10.1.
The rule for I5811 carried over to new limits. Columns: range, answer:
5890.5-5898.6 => 10.8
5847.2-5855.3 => 11.3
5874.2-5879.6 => 11.8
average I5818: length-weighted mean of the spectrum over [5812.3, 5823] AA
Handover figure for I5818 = 10.5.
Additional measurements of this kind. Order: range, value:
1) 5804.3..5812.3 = 9.41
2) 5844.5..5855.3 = 11.1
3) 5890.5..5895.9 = 10.7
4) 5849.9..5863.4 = 10.8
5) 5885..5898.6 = 10.7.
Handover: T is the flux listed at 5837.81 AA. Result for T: 9.99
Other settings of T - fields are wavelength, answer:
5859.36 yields 10.6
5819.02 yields 10.6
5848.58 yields 11.3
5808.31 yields 9.25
